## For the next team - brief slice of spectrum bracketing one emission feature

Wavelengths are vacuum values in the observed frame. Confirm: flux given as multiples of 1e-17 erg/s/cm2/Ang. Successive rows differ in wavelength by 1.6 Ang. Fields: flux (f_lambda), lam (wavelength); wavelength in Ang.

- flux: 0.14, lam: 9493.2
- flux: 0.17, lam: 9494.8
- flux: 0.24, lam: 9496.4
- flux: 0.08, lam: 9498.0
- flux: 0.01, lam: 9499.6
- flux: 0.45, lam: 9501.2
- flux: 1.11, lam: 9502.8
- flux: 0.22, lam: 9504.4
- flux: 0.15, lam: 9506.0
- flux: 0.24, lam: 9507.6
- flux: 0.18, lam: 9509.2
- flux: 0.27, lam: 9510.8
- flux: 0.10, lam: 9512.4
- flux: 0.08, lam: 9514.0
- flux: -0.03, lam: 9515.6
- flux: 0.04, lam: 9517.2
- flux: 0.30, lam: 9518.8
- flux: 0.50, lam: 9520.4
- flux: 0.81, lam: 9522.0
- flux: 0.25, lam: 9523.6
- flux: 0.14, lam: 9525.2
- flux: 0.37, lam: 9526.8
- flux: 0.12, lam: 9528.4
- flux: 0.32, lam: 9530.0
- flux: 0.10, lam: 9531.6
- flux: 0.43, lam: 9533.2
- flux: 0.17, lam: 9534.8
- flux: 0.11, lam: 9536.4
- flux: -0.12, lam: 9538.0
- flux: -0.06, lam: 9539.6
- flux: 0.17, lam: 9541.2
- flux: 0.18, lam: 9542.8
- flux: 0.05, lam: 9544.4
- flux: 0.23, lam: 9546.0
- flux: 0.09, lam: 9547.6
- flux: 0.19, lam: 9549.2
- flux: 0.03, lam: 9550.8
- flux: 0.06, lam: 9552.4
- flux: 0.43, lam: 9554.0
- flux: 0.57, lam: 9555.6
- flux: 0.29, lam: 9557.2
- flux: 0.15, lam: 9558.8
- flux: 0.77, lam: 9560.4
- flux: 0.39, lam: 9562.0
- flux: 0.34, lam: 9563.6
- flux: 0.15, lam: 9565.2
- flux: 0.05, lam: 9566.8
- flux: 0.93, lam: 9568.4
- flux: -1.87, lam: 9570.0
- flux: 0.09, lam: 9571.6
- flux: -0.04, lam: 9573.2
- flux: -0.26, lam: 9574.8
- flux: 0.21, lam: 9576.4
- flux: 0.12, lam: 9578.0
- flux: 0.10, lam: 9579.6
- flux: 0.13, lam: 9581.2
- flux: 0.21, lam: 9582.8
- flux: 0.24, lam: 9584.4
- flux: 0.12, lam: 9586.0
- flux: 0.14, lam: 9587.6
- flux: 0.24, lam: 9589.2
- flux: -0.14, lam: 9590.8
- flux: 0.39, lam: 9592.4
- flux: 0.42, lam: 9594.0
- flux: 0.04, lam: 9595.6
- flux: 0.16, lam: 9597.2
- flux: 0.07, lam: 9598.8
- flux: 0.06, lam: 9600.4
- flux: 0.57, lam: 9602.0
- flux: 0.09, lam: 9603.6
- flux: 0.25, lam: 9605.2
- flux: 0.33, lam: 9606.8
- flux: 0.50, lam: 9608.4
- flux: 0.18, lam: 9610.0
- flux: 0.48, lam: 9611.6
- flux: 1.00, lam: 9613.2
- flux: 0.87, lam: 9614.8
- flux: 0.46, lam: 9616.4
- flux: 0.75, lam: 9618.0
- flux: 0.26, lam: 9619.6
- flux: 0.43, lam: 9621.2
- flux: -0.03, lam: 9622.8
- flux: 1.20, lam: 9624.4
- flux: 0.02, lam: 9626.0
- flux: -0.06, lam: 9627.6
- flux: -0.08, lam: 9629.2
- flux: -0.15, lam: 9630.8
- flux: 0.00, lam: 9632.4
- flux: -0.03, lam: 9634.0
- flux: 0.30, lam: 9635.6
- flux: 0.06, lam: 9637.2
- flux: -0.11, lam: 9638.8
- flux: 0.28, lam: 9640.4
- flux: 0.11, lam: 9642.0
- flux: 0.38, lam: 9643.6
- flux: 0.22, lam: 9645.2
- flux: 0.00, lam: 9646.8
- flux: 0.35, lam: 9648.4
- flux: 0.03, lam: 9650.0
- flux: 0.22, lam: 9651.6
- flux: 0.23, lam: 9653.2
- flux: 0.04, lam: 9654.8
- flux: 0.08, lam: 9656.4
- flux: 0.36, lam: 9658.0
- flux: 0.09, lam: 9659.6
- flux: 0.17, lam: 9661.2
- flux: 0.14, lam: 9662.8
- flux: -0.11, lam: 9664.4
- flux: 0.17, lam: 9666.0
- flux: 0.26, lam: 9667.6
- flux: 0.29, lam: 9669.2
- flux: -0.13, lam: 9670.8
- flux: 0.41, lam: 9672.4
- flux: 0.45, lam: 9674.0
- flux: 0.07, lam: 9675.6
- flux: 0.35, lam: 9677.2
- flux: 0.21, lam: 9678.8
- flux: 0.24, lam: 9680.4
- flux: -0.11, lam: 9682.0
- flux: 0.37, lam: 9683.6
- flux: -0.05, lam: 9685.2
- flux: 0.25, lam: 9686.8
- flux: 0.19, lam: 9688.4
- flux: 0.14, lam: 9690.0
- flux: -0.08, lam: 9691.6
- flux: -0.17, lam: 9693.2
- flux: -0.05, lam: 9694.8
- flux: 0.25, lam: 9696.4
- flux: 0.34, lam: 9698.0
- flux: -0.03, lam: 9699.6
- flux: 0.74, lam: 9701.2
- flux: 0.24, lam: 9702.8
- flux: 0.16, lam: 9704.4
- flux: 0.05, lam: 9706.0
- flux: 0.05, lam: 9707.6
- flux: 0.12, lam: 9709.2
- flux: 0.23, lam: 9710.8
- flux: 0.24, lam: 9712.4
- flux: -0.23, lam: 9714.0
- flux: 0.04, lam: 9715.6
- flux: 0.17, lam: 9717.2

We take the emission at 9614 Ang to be H-beta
